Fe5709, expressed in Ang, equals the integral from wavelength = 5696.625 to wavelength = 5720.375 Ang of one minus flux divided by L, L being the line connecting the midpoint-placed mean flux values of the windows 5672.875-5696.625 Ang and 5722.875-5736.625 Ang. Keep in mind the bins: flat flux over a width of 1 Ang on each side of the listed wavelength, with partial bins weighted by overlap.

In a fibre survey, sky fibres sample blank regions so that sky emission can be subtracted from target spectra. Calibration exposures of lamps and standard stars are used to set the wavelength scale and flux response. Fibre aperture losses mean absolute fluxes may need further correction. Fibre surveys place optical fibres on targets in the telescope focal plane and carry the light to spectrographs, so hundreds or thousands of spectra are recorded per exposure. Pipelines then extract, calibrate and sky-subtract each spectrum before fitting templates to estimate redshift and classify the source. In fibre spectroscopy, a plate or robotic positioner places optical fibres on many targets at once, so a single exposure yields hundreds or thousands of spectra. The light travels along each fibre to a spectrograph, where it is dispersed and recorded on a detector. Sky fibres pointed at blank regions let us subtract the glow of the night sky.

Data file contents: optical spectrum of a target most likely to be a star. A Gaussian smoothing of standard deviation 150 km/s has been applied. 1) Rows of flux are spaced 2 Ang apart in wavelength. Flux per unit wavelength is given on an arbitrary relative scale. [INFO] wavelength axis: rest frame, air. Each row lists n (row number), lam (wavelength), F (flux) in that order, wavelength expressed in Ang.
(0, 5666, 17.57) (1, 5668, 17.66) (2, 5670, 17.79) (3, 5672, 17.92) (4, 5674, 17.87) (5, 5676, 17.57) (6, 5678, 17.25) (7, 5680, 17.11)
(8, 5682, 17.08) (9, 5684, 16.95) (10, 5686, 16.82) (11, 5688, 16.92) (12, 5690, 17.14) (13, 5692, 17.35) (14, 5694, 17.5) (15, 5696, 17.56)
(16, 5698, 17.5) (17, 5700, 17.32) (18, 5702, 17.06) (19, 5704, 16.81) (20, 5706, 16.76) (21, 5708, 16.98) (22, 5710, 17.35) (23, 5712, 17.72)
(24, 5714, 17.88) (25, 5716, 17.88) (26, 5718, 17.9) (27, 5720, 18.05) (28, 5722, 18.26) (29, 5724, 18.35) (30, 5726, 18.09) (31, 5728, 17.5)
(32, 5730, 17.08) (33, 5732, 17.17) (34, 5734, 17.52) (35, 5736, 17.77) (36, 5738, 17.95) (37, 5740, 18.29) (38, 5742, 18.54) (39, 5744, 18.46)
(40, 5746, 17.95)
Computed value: 0.1 Ang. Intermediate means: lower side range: 17.3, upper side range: 17.6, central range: 17.4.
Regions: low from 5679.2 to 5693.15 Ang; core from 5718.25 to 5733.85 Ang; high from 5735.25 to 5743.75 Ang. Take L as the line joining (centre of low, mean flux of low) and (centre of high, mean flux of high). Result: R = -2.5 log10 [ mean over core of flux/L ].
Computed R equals 0.01 mag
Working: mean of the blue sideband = 17.1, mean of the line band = 17.8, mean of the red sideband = 18.2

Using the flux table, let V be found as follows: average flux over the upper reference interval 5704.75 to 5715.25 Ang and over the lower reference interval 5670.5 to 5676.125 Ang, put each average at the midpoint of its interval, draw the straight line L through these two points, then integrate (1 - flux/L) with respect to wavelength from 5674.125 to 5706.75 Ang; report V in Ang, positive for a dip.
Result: 0.8 Ang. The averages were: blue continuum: 17.8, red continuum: 17.3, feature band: 17.2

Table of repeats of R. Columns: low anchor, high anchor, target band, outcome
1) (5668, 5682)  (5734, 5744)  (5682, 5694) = 0.037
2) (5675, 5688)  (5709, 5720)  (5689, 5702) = 0.002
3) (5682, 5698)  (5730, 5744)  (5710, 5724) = -0.022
